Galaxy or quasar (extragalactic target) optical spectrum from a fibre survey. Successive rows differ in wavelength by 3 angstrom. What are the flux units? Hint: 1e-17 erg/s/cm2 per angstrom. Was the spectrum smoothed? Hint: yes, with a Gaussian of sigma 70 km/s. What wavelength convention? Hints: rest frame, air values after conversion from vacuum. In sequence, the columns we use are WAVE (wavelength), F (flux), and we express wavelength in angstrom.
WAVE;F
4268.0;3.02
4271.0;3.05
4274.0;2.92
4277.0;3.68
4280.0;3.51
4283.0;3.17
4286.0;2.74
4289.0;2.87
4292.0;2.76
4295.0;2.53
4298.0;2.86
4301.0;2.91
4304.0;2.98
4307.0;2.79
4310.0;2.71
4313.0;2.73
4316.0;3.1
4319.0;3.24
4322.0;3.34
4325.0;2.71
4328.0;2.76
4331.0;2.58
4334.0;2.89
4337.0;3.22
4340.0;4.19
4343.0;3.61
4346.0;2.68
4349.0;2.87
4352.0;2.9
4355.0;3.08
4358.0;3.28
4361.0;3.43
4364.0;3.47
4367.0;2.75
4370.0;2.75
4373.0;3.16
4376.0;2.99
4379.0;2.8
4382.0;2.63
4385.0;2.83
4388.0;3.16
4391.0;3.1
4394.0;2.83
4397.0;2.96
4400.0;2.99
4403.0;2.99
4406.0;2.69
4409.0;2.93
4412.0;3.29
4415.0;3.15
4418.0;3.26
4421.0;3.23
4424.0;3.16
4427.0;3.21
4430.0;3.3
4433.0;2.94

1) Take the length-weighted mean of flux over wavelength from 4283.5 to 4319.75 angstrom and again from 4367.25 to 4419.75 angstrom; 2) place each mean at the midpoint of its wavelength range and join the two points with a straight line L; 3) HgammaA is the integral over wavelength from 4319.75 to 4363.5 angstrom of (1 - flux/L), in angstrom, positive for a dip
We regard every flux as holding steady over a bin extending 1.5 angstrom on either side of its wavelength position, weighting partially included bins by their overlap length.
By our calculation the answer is -3.3 angstrom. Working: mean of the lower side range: 2.85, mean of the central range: 3.12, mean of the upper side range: 2.97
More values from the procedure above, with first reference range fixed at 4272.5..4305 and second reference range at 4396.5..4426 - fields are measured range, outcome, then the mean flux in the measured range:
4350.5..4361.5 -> -0.4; 3.15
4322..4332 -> 0.8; 2.79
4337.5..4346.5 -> -1.6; 3.55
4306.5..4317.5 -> 0.6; 2.84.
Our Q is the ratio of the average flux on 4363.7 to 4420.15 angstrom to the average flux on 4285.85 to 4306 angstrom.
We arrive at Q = 1.1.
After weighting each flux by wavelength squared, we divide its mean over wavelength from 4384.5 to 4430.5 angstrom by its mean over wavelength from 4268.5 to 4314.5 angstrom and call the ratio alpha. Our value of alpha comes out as 1.1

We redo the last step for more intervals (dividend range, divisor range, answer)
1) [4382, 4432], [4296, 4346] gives 1.05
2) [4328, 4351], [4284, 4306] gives 1.13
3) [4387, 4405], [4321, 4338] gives 1.07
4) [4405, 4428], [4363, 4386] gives 1.09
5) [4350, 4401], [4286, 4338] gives 1.08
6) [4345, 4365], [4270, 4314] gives 1.08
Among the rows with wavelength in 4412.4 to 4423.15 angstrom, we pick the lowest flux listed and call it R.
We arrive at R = 3.15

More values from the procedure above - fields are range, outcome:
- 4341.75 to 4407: 2.63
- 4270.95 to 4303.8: 2.53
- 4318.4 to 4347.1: 2.58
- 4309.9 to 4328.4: 2.71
